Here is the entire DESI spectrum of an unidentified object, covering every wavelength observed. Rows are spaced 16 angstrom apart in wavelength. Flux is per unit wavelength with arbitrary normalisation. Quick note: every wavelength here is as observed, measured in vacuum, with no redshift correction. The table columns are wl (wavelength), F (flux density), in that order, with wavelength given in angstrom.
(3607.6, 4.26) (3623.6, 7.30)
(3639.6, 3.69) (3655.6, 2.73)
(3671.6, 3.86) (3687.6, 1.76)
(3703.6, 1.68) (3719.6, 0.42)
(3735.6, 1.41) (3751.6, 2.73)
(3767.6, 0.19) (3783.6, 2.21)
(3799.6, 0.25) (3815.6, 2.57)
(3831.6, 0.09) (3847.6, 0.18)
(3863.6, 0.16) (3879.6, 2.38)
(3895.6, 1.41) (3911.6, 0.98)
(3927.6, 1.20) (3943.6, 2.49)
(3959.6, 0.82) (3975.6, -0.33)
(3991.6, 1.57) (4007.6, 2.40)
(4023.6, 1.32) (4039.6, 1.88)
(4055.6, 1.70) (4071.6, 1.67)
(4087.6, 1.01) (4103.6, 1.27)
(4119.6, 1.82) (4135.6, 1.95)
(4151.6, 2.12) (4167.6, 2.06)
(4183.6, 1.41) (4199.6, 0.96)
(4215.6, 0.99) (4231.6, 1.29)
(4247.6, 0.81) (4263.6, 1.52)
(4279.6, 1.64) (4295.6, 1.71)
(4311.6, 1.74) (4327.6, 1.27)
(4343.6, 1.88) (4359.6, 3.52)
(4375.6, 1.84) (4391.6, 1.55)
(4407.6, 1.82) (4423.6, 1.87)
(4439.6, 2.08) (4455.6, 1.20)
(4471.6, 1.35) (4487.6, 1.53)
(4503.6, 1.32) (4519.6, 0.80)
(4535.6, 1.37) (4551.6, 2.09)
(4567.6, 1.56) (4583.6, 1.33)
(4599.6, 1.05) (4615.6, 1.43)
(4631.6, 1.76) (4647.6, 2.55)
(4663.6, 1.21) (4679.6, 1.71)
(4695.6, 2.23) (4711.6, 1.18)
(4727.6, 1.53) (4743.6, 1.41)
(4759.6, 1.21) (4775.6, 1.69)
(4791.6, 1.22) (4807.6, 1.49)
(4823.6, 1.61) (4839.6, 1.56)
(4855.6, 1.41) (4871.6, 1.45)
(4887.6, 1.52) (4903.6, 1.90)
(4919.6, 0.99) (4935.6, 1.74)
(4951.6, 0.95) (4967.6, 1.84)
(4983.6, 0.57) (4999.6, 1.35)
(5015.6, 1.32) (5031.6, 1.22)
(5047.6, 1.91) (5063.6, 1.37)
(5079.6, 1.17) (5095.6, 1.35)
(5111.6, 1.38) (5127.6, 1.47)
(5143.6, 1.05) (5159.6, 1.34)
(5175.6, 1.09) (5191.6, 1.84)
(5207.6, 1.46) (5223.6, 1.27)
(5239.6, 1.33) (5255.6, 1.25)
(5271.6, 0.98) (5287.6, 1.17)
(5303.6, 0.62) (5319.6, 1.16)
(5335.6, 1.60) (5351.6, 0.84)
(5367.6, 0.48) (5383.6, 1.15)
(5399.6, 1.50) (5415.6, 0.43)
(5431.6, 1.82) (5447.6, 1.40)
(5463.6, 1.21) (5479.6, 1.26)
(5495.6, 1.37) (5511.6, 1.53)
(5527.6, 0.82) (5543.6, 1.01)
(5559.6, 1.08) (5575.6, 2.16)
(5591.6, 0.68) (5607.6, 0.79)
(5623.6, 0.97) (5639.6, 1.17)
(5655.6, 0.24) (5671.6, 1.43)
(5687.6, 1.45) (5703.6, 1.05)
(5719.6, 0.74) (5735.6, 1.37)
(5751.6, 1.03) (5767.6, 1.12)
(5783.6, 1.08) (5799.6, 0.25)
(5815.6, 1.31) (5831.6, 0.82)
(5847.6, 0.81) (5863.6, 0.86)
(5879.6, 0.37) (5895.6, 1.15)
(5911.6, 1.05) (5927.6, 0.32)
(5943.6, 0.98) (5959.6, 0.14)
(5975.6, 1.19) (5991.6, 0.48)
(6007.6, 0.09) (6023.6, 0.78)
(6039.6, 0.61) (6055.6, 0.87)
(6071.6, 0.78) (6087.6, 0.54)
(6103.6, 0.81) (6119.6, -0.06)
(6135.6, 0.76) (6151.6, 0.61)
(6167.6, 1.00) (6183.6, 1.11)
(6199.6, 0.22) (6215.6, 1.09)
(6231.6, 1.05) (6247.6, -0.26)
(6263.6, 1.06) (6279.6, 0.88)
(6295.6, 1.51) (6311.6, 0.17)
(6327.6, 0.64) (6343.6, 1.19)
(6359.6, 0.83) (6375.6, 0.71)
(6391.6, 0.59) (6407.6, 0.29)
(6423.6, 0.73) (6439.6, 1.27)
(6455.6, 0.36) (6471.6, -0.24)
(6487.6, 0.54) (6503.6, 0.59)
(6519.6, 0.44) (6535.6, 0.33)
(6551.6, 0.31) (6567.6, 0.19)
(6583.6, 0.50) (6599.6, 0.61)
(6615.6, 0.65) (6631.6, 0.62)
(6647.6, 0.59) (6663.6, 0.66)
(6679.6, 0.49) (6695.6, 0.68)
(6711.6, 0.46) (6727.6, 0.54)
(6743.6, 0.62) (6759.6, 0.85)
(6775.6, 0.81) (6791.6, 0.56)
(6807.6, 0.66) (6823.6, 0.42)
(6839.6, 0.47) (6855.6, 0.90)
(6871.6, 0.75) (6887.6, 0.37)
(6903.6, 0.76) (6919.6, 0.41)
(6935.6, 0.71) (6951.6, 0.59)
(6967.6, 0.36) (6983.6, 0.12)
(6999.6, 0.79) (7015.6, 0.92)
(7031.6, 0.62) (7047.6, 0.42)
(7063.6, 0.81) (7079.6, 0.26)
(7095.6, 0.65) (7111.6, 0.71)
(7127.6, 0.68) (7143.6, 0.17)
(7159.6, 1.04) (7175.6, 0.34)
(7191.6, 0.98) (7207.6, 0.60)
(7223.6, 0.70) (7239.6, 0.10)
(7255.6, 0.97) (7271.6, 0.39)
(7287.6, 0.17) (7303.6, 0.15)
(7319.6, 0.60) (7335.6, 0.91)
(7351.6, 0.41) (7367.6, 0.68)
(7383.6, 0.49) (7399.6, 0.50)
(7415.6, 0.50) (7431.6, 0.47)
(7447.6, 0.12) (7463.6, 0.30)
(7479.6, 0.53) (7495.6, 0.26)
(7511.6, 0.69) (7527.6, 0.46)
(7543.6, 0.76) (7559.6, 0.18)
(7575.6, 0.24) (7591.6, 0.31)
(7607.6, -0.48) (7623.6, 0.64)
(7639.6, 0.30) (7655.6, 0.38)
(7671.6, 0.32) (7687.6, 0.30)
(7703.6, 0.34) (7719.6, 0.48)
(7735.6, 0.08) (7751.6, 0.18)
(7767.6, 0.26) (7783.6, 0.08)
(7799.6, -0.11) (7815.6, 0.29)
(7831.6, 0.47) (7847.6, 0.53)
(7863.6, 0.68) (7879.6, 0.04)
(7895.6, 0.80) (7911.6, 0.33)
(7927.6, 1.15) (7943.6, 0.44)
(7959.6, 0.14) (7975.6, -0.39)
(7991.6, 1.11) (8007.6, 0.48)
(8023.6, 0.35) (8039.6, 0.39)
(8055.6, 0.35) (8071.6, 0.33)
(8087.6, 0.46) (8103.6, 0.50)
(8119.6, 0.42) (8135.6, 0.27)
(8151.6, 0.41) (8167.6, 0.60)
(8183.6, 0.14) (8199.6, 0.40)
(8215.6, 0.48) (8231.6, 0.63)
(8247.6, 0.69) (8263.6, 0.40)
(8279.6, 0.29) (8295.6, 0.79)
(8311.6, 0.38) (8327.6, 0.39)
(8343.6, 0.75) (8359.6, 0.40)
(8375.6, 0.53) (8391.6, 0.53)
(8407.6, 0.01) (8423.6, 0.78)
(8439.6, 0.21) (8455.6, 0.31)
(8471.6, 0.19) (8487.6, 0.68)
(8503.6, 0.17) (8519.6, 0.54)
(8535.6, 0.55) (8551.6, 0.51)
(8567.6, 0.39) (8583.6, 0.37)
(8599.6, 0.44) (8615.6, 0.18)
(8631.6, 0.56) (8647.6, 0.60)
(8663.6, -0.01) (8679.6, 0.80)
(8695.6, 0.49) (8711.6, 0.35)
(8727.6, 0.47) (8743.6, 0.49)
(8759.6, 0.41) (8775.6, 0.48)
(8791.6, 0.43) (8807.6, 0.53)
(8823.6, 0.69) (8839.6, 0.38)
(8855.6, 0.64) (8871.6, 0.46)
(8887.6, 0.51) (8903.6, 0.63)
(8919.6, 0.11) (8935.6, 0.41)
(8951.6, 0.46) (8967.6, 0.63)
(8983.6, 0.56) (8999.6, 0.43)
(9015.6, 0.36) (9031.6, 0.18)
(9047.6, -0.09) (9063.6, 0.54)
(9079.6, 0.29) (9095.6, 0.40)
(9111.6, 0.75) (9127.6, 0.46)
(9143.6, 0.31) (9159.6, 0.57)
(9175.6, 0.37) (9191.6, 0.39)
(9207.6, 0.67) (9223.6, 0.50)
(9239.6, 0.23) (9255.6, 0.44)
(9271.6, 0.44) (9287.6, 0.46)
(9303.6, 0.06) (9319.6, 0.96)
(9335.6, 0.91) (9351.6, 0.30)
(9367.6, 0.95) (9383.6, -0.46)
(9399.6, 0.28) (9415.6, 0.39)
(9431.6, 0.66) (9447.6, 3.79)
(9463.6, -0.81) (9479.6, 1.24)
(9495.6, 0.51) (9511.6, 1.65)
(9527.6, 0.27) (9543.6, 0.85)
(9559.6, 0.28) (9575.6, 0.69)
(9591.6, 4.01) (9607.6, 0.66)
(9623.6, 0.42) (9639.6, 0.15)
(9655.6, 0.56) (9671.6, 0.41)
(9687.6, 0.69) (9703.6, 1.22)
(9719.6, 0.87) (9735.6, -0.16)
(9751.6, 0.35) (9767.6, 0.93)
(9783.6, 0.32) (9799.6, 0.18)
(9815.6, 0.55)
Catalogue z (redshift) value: 1.571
